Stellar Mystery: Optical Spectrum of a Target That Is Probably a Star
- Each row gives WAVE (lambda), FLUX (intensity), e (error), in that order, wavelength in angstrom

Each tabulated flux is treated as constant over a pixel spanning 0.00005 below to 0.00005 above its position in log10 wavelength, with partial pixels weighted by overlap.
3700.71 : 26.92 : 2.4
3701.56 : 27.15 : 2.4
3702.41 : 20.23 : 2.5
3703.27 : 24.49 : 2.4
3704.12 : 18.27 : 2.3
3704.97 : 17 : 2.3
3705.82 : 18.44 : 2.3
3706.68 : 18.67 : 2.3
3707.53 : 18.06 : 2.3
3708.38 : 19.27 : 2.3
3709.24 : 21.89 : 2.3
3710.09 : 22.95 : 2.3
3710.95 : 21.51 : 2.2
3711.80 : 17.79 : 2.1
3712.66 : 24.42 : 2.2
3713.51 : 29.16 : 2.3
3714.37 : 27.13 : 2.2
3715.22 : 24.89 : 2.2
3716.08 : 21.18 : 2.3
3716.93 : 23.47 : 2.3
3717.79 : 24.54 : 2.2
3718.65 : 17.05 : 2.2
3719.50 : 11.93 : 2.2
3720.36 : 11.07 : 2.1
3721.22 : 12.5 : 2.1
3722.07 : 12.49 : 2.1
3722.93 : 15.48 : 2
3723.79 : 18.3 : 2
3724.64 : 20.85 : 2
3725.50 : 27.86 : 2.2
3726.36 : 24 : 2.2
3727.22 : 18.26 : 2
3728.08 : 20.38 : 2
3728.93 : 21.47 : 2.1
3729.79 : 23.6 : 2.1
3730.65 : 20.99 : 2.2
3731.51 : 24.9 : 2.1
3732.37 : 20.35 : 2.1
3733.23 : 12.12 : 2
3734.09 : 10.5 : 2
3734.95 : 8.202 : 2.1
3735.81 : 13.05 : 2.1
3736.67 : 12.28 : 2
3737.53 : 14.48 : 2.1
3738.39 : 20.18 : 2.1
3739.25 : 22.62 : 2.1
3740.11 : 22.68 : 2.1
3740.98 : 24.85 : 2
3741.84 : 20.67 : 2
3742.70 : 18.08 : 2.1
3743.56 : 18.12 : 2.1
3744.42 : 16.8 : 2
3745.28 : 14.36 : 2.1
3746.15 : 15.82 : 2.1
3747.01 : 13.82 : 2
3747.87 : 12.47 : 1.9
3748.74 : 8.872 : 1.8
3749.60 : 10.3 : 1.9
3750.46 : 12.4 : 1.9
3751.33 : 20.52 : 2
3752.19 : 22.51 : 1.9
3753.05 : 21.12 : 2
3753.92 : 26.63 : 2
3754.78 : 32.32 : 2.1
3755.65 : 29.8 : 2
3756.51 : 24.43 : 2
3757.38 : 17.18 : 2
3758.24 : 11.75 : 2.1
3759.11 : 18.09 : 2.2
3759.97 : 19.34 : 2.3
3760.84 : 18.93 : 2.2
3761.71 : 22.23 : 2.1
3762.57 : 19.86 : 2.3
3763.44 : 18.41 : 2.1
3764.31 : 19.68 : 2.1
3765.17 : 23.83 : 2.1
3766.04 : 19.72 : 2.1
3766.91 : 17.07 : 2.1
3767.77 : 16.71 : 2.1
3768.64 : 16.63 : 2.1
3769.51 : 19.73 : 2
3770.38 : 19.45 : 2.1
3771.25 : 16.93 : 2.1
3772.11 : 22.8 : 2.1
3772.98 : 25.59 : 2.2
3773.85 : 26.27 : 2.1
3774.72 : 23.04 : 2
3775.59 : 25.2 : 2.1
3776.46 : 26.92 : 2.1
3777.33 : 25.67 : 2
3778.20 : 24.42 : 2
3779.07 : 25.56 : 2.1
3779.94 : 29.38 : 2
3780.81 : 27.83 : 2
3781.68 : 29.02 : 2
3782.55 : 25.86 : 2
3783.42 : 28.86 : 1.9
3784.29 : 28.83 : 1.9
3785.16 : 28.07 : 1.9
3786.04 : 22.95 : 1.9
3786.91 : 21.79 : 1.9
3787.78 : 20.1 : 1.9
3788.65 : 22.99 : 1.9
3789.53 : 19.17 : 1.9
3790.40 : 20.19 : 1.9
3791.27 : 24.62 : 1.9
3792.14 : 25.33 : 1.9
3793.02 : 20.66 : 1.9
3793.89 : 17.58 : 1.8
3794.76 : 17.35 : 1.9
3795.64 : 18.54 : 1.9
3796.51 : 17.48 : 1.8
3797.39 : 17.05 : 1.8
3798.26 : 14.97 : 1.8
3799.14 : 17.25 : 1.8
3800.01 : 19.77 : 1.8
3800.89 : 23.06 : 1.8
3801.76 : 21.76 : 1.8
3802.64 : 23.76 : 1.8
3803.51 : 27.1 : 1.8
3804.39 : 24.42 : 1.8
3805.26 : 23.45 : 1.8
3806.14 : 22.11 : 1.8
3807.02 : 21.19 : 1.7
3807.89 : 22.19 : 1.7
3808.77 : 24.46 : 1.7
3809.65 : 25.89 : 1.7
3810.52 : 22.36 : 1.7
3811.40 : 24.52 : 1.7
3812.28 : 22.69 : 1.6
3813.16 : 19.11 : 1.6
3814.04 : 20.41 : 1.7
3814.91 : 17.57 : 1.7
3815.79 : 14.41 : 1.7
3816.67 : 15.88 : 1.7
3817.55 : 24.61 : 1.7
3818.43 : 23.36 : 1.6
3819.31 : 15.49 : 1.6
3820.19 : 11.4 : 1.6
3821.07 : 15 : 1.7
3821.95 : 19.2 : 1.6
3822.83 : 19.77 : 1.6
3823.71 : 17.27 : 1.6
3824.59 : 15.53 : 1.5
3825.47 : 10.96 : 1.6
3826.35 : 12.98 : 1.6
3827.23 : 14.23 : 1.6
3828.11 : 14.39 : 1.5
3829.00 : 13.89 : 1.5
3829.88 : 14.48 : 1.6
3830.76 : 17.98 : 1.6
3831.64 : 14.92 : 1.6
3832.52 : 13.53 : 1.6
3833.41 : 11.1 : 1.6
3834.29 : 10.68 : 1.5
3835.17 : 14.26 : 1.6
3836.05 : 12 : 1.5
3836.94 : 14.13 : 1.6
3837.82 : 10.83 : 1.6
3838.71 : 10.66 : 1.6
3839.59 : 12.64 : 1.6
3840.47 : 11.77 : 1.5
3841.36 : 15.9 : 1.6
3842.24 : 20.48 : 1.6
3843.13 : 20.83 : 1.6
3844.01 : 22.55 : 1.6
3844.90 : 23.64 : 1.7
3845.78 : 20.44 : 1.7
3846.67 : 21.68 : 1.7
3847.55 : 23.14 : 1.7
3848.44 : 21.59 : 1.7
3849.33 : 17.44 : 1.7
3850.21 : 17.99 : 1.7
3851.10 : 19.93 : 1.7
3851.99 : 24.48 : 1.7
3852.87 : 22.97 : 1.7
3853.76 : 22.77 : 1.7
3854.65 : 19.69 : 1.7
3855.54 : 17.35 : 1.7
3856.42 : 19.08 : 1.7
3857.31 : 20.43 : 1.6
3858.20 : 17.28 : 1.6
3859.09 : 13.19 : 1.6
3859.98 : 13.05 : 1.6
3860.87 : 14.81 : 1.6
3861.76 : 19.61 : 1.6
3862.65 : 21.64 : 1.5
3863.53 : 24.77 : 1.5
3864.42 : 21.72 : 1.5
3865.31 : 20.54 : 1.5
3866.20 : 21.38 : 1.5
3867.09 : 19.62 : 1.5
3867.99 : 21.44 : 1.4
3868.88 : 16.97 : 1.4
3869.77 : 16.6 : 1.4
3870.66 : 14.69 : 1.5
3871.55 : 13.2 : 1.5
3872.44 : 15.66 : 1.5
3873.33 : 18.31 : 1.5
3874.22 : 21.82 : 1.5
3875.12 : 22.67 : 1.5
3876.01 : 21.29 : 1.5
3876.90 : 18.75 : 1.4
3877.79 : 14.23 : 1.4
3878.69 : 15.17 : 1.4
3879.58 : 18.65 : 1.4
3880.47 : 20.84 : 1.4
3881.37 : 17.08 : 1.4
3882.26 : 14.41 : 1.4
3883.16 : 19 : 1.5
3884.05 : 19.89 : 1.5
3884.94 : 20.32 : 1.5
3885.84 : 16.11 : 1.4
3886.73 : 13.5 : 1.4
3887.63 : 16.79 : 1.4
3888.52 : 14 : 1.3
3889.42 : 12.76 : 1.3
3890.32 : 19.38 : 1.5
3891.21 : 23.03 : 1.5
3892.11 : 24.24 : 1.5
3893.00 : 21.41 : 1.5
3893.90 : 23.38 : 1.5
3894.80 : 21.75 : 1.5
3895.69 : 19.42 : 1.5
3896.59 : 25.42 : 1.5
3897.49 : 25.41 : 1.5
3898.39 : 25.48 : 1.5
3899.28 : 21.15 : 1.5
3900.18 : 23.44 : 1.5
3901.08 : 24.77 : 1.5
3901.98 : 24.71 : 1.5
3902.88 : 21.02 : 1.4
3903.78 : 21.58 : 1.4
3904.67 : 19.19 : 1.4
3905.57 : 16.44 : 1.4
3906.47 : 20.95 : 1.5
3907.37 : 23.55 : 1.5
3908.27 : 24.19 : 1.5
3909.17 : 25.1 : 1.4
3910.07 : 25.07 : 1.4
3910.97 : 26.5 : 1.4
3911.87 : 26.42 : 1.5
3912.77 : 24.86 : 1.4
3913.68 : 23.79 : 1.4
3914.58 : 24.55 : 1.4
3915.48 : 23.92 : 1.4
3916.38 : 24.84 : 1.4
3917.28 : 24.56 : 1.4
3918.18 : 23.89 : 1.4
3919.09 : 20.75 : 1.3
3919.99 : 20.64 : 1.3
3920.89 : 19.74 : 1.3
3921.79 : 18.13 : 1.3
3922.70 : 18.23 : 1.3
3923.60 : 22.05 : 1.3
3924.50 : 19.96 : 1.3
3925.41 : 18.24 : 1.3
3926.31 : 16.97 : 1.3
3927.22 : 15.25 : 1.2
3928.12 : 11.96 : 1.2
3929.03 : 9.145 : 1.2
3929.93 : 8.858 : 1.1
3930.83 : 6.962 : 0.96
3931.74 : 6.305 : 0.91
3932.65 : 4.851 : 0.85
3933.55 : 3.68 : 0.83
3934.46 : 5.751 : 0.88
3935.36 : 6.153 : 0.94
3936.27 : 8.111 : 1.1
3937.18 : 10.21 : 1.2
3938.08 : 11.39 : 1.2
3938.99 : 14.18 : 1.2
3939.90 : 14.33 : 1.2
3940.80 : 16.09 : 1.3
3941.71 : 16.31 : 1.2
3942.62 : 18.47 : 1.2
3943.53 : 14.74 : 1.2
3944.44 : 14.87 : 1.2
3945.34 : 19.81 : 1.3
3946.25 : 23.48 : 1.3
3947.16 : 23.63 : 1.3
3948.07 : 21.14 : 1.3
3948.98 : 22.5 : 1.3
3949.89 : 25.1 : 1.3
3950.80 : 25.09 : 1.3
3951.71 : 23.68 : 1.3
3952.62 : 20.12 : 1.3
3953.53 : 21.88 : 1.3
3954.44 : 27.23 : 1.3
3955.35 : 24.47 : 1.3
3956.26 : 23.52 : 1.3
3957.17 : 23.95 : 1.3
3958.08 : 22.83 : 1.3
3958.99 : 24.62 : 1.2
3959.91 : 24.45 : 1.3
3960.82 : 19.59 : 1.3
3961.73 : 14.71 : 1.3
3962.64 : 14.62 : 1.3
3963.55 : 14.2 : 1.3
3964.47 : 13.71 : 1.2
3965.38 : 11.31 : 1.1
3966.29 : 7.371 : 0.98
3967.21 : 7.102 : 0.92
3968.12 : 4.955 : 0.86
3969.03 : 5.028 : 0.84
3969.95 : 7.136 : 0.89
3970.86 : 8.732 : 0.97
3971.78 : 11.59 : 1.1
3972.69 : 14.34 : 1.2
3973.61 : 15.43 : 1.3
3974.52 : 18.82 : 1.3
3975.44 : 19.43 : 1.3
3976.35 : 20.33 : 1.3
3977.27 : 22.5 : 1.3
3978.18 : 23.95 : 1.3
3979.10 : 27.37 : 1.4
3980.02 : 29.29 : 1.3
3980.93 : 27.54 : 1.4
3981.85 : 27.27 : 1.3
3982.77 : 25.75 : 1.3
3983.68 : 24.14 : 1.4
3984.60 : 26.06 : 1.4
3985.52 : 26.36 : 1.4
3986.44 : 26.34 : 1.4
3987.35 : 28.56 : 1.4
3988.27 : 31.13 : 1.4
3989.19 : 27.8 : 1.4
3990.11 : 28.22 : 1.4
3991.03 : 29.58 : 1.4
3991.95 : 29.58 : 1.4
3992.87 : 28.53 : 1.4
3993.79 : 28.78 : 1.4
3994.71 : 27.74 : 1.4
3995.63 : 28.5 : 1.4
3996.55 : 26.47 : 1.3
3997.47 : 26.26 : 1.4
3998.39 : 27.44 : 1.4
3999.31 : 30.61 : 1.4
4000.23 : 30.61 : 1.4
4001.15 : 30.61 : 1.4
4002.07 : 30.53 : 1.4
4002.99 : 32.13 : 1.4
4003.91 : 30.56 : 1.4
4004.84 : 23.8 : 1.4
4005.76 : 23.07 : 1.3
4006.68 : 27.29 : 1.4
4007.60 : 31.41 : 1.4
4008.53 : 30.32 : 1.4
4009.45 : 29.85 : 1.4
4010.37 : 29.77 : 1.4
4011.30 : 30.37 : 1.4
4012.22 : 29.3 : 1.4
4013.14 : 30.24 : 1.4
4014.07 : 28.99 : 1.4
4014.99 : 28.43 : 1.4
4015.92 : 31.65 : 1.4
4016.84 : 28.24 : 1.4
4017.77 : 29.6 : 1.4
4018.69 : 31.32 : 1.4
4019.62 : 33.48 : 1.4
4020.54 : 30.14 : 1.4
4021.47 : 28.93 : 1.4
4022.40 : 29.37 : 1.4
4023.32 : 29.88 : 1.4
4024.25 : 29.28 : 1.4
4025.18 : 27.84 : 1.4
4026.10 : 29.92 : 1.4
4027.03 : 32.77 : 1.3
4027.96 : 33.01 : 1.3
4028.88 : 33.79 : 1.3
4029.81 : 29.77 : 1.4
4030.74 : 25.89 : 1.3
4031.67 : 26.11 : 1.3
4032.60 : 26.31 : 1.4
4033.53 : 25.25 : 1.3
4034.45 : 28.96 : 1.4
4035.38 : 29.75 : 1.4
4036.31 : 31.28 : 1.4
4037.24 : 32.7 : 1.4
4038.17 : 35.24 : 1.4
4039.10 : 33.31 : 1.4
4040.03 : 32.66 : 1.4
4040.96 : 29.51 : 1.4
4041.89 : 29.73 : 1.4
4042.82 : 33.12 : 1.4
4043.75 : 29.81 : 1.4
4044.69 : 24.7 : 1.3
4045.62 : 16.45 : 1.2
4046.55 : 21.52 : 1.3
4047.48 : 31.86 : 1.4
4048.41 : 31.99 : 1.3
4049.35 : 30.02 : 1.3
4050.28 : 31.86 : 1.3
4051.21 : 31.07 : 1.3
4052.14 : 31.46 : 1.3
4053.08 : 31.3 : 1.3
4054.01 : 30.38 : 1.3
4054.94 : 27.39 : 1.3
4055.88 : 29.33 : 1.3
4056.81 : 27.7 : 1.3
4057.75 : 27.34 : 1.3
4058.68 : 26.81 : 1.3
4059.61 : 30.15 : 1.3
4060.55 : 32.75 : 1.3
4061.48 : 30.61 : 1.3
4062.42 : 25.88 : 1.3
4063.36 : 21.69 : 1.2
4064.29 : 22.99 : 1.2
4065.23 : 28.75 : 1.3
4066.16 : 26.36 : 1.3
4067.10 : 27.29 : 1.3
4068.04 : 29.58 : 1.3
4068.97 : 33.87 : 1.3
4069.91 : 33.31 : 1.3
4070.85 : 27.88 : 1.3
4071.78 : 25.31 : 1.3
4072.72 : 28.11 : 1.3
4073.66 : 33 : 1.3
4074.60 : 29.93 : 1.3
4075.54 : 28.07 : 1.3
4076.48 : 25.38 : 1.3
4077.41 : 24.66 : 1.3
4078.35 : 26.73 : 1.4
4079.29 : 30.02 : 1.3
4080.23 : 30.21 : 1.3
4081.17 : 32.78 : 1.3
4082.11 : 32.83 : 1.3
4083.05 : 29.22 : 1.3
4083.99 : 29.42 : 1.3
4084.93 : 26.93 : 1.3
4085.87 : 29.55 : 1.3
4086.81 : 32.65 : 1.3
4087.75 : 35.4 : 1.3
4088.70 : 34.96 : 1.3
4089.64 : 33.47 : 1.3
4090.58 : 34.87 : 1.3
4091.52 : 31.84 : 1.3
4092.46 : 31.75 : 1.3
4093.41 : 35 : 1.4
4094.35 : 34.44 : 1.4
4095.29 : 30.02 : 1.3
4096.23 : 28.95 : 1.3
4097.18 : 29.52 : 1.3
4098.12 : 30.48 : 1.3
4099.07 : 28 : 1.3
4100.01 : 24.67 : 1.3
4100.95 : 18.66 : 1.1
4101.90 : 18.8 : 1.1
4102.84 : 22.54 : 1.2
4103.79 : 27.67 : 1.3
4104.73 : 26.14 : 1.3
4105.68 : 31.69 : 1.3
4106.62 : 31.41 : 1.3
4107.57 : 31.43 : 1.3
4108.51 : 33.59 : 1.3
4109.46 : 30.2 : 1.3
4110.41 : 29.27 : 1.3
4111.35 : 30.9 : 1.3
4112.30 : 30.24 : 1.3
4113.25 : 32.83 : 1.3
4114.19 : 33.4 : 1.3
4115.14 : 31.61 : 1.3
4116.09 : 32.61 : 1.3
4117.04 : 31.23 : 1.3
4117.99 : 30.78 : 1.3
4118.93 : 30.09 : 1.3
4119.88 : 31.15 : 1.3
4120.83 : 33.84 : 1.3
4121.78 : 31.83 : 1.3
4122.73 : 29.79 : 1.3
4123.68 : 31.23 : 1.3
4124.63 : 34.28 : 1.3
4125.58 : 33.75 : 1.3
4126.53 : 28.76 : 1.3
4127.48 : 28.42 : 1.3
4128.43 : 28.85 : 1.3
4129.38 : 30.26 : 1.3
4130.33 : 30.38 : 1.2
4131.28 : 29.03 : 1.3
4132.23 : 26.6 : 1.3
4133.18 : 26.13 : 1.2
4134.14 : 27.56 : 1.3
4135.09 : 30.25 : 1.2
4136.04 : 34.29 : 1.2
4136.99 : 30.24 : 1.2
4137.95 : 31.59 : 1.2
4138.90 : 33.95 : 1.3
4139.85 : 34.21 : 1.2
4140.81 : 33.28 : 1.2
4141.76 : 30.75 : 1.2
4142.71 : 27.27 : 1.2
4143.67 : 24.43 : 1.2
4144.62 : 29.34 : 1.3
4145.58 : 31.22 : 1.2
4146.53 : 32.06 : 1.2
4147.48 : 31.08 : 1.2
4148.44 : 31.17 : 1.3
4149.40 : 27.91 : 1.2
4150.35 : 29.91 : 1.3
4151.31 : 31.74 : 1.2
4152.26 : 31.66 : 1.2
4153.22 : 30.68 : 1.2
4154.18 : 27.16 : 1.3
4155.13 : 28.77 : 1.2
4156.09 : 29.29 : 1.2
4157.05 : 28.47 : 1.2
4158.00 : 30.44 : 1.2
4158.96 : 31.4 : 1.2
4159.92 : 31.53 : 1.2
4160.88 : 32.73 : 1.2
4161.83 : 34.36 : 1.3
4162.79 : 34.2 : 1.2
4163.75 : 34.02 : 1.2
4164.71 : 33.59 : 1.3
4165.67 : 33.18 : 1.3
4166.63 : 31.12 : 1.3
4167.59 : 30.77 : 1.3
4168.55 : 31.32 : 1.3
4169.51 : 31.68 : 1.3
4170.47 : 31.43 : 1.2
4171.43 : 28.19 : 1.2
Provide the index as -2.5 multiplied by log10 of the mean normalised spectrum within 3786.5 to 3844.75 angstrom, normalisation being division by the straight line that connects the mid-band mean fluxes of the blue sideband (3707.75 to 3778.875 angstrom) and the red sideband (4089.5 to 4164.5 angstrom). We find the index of 0.18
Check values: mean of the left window 19.7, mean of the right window 30.4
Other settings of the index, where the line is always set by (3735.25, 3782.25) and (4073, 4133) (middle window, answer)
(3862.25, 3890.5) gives 0.283 mag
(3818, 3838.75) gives 0.460 mag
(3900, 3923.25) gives 0.089 mag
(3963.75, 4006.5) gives 0.174 mag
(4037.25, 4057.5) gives -0.040 mag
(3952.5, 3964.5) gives 0.232 mag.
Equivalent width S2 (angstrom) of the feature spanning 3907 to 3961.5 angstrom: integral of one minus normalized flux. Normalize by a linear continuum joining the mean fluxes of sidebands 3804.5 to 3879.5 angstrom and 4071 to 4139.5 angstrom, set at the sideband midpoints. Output 8.5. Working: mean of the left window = 18.2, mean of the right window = 30.1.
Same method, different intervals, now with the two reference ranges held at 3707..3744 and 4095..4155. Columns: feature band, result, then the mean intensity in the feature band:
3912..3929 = 2.8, 20.5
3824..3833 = 3.2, 14.3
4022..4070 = -2.4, 29.2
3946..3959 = 1.0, 23.5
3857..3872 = 3.1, 18.3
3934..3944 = 5.1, 12.3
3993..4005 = -1.0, 28.9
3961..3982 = 8.2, 15.8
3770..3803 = -2.8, 22.8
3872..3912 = 5.6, 20.5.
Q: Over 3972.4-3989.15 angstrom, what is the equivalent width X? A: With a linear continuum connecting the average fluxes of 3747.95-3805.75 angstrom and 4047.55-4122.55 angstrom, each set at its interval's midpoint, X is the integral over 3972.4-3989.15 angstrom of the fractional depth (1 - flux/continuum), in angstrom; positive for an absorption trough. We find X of 1.7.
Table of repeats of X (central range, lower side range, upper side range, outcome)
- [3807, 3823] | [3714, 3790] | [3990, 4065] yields 1.7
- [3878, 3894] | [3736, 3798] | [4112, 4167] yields 3.9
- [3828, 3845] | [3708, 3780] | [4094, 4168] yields 5.7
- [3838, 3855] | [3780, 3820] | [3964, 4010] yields 2.2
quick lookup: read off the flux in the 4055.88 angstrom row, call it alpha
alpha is 29.33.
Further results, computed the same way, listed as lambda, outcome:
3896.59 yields 25.42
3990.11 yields 28.22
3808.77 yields 24.46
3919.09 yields 20.75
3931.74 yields 6.305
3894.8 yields 21.75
